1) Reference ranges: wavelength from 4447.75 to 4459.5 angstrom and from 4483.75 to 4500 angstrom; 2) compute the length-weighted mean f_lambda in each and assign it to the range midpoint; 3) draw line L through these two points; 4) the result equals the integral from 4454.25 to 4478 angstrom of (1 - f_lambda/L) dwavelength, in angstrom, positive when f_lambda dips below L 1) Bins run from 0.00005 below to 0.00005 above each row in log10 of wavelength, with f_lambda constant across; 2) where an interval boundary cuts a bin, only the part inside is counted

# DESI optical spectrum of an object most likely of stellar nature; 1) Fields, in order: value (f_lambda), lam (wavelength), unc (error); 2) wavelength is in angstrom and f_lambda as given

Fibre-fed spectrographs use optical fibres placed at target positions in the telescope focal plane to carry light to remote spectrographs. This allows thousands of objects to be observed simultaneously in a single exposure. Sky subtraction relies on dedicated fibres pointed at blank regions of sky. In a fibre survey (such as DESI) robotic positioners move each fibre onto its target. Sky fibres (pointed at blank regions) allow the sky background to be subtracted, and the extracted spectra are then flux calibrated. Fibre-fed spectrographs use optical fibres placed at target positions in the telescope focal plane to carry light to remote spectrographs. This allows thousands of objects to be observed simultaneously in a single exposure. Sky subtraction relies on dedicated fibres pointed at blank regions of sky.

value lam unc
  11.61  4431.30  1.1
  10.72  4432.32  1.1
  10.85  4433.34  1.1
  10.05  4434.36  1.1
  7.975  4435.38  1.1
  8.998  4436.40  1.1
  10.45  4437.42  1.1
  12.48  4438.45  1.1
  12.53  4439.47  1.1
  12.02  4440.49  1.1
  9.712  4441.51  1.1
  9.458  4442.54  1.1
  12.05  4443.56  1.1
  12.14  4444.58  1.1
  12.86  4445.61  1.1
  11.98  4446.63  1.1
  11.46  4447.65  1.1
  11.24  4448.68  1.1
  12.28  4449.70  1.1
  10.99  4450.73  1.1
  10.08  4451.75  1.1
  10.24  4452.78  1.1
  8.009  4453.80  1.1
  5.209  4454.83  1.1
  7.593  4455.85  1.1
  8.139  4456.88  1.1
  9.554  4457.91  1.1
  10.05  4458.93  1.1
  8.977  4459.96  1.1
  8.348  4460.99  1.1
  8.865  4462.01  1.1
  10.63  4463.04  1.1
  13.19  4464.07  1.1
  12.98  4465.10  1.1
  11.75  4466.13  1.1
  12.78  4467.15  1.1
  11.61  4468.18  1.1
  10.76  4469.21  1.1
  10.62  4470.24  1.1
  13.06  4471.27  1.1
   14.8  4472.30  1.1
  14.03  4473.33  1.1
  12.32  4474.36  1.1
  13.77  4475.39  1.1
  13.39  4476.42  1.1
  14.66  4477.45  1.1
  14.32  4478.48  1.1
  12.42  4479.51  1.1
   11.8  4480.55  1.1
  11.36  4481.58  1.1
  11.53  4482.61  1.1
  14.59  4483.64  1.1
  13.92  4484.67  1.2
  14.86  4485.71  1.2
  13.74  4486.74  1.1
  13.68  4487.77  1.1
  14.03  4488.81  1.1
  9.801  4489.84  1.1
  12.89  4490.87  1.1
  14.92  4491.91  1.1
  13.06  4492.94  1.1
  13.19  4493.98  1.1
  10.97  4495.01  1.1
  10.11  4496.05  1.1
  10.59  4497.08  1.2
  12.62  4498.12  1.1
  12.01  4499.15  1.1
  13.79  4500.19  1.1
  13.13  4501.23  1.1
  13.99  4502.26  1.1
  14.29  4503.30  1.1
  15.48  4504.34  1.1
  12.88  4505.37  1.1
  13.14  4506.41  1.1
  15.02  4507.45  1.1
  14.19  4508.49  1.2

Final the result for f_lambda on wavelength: -1.2 angstrom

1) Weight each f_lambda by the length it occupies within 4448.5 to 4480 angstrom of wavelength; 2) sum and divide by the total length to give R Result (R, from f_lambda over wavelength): 11.2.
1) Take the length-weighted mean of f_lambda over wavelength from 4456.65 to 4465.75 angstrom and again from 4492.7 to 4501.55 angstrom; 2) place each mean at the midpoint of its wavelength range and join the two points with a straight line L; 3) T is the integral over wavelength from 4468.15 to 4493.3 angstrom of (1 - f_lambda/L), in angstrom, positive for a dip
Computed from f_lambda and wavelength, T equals -4.2 angstrom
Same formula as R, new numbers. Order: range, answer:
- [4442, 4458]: 10.2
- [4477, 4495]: 13.2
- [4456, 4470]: 10.5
